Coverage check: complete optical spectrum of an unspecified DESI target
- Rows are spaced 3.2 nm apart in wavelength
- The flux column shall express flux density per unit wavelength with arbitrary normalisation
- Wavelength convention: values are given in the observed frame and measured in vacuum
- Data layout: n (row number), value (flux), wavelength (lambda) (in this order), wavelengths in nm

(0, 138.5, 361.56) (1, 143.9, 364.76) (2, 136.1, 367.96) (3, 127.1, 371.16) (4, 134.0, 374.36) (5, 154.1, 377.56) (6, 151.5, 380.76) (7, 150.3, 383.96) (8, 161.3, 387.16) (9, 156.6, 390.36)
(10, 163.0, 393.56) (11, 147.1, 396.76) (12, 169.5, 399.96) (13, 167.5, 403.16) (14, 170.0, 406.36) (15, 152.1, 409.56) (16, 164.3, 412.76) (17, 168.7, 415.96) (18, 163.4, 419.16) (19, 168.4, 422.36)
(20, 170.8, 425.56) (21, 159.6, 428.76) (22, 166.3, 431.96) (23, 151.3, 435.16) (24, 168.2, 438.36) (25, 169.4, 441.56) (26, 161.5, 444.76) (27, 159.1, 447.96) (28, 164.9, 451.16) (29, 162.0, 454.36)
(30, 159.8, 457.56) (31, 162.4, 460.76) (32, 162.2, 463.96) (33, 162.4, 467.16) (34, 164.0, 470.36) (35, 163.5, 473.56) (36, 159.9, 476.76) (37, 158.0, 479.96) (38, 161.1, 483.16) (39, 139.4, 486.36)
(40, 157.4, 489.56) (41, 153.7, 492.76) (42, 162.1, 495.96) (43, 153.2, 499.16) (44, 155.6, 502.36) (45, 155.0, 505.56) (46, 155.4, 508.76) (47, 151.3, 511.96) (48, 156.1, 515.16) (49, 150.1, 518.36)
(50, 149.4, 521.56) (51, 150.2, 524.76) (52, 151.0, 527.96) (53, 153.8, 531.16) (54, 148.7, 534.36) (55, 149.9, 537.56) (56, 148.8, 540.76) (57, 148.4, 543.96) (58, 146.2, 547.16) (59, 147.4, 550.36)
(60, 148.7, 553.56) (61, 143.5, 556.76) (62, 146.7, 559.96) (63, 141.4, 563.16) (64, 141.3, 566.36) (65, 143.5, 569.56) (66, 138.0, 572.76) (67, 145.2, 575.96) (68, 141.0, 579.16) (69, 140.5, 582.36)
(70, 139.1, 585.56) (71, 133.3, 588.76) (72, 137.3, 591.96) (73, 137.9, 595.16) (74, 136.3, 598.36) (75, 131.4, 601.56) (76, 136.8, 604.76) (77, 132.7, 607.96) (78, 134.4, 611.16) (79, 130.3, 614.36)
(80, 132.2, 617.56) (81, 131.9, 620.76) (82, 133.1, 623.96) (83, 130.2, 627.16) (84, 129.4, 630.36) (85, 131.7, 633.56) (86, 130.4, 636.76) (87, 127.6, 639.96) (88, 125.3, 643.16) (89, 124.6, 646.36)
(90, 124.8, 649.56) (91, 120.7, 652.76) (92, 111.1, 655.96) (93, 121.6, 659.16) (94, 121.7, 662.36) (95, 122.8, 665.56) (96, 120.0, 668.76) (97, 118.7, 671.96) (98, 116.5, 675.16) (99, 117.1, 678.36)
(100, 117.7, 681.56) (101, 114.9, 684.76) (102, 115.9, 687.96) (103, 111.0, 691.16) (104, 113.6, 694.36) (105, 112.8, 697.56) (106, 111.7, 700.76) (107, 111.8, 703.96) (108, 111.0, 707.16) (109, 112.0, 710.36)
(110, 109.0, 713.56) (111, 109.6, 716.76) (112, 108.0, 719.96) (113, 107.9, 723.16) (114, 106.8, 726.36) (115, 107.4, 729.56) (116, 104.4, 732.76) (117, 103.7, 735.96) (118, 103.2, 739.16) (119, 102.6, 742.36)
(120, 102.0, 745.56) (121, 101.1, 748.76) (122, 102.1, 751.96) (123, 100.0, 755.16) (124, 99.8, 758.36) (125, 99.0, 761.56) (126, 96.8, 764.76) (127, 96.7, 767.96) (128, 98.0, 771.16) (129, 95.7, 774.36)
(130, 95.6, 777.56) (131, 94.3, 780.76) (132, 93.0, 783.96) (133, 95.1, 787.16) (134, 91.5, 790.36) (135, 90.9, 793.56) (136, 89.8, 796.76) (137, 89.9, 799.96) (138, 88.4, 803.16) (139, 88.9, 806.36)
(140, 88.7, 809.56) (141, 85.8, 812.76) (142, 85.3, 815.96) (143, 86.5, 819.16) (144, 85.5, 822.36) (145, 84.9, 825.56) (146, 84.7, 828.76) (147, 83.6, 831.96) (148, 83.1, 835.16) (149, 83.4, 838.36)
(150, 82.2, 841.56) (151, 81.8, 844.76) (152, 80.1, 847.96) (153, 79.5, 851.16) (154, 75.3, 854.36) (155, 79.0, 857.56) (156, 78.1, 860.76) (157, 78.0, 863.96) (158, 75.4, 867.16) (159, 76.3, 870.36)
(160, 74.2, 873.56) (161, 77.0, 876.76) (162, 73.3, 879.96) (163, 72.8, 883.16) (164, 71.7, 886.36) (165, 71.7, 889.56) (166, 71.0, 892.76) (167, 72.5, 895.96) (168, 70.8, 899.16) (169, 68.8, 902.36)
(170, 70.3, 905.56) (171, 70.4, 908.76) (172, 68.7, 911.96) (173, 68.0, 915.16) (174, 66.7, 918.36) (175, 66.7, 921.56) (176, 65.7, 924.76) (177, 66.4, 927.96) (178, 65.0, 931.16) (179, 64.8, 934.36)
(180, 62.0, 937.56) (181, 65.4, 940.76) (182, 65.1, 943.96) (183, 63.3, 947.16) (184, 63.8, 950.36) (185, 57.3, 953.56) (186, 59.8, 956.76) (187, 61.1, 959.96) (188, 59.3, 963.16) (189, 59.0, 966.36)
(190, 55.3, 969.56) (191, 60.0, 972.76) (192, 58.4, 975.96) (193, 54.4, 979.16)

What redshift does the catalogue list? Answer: 0.00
